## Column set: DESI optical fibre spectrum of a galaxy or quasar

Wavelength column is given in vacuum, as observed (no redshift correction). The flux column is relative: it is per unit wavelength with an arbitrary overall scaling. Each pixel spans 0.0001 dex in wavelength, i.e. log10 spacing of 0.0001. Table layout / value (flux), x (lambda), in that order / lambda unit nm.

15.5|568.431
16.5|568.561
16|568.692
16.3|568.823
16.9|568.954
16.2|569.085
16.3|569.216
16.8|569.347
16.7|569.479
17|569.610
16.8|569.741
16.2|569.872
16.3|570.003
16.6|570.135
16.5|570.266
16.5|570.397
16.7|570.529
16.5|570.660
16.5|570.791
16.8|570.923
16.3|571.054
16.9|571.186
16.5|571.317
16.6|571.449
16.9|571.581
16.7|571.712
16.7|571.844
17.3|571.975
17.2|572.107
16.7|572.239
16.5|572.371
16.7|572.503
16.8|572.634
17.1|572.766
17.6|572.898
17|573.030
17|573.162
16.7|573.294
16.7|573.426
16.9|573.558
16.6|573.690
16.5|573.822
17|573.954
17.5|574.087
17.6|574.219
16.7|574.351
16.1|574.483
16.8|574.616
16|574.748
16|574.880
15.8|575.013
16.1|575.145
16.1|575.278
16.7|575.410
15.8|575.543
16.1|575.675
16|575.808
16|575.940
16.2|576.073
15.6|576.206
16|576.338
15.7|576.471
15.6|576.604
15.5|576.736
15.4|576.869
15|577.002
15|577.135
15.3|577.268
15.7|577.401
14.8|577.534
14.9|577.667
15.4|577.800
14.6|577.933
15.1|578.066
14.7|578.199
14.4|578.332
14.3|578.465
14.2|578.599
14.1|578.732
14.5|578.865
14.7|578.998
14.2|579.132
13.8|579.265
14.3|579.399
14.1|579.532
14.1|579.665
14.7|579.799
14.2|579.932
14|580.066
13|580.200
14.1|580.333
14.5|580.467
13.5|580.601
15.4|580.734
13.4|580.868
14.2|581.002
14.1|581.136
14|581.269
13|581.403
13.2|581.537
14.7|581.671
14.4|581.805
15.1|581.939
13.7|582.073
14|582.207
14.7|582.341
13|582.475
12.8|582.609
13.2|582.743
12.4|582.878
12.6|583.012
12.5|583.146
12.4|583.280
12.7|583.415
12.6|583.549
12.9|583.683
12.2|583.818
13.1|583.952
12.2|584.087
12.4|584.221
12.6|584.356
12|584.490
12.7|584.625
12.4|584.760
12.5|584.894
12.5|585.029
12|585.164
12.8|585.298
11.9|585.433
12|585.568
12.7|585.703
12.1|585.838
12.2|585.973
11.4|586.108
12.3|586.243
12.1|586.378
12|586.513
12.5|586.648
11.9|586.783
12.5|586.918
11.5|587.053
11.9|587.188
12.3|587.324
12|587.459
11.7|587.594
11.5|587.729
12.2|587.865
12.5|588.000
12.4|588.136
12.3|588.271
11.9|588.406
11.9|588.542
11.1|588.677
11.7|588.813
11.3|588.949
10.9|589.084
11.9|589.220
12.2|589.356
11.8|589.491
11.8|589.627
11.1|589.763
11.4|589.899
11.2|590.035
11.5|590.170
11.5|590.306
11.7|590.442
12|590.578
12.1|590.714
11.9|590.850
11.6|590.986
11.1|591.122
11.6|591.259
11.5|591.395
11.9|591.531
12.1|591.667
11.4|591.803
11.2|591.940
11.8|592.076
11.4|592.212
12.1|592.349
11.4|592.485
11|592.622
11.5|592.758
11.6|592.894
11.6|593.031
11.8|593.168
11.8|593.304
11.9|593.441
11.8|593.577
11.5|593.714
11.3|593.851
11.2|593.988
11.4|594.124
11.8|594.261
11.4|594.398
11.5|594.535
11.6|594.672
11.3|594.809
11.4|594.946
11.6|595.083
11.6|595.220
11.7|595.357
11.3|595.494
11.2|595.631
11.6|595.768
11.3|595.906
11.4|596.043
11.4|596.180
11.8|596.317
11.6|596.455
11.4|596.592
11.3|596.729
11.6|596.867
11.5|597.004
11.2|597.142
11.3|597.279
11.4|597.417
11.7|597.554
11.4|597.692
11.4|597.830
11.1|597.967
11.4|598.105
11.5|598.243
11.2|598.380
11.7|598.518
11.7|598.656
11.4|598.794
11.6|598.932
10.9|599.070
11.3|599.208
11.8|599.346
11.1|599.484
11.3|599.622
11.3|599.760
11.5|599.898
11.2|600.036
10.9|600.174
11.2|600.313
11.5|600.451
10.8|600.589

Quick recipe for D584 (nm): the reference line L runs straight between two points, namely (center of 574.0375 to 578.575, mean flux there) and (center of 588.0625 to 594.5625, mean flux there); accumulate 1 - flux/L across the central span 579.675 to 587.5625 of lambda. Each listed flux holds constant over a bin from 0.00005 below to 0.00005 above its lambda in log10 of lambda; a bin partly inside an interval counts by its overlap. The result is 0.44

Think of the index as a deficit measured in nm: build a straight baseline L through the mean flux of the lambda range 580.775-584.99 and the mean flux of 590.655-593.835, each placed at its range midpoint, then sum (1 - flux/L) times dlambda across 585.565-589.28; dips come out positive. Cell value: 0.14 nm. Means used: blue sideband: 13.2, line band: 12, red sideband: 11.6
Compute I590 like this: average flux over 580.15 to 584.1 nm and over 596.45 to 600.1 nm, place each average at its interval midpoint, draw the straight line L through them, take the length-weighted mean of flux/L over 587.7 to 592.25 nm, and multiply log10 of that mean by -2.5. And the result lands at 0.07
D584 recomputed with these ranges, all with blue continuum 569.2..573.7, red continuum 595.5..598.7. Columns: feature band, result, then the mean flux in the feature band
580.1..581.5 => 0.085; 13.9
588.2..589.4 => 0.134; 11.7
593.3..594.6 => 0.058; 11.5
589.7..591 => 0.124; 11.6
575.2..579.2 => 0.077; 15.3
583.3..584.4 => 0.124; 12.6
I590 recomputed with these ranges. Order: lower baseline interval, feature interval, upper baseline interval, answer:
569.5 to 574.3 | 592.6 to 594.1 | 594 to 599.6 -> 0.06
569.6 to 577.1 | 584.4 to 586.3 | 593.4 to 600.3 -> 0.14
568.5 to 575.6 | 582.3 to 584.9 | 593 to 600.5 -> 0.12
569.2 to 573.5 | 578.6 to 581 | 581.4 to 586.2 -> -0.01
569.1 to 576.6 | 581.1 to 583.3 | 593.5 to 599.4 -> 0.08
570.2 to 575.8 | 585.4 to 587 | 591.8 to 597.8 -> 0.12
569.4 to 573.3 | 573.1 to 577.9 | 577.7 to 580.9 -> -0.04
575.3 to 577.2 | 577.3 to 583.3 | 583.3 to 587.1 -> 0.01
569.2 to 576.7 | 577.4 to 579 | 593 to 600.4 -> 0.05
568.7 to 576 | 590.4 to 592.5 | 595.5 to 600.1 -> 0.09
